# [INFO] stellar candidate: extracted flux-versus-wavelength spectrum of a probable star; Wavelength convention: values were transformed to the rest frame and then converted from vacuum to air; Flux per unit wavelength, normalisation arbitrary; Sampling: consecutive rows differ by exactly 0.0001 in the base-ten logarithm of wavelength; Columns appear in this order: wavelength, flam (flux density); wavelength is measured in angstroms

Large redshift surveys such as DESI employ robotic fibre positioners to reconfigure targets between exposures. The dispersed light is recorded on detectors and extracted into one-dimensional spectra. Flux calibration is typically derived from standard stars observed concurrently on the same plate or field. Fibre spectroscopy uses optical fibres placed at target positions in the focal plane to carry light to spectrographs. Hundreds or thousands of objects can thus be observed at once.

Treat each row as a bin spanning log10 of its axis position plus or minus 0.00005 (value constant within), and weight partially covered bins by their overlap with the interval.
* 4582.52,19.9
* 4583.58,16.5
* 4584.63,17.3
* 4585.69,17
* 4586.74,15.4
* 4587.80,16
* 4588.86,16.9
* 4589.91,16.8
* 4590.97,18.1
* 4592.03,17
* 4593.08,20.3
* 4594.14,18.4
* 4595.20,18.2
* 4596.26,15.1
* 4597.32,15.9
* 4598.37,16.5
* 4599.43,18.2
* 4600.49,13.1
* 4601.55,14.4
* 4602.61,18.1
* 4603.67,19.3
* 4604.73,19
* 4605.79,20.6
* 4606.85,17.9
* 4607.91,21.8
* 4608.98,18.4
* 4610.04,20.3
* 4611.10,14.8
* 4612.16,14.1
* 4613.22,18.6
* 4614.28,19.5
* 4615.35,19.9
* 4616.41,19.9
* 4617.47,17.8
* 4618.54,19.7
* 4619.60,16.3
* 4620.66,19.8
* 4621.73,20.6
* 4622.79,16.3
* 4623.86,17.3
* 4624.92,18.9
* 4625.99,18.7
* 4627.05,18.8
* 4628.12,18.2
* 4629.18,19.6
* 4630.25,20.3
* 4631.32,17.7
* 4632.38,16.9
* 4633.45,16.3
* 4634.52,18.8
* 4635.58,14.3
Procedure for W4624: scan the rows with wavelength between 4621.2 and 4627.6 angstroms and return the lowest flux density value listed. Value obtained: 16.3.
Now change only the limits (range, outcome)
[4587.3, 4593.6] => 16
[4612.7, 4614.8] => 18.6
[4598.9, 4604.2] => 13.1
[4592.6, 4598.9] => 15.1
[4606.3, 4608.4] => 17.9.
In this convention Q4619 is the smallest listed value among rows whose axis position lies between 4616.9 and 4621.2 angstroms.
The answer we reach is 16.3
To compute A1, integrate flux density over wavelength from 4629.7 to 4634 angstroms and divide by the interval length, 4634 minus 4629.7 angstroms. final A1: 17.8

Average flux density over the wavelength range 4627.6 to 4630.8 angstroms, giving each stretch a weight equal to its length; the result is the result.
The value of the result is 19.4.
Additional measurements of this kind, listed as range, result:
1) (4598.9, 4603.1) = 15.9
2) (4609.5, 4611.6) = 17.6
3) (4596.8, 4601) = 16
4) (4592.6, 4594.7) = 19.3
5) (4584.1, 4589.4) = 16.5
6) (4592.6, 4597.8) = 17.5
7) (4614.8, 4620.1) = 18.7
